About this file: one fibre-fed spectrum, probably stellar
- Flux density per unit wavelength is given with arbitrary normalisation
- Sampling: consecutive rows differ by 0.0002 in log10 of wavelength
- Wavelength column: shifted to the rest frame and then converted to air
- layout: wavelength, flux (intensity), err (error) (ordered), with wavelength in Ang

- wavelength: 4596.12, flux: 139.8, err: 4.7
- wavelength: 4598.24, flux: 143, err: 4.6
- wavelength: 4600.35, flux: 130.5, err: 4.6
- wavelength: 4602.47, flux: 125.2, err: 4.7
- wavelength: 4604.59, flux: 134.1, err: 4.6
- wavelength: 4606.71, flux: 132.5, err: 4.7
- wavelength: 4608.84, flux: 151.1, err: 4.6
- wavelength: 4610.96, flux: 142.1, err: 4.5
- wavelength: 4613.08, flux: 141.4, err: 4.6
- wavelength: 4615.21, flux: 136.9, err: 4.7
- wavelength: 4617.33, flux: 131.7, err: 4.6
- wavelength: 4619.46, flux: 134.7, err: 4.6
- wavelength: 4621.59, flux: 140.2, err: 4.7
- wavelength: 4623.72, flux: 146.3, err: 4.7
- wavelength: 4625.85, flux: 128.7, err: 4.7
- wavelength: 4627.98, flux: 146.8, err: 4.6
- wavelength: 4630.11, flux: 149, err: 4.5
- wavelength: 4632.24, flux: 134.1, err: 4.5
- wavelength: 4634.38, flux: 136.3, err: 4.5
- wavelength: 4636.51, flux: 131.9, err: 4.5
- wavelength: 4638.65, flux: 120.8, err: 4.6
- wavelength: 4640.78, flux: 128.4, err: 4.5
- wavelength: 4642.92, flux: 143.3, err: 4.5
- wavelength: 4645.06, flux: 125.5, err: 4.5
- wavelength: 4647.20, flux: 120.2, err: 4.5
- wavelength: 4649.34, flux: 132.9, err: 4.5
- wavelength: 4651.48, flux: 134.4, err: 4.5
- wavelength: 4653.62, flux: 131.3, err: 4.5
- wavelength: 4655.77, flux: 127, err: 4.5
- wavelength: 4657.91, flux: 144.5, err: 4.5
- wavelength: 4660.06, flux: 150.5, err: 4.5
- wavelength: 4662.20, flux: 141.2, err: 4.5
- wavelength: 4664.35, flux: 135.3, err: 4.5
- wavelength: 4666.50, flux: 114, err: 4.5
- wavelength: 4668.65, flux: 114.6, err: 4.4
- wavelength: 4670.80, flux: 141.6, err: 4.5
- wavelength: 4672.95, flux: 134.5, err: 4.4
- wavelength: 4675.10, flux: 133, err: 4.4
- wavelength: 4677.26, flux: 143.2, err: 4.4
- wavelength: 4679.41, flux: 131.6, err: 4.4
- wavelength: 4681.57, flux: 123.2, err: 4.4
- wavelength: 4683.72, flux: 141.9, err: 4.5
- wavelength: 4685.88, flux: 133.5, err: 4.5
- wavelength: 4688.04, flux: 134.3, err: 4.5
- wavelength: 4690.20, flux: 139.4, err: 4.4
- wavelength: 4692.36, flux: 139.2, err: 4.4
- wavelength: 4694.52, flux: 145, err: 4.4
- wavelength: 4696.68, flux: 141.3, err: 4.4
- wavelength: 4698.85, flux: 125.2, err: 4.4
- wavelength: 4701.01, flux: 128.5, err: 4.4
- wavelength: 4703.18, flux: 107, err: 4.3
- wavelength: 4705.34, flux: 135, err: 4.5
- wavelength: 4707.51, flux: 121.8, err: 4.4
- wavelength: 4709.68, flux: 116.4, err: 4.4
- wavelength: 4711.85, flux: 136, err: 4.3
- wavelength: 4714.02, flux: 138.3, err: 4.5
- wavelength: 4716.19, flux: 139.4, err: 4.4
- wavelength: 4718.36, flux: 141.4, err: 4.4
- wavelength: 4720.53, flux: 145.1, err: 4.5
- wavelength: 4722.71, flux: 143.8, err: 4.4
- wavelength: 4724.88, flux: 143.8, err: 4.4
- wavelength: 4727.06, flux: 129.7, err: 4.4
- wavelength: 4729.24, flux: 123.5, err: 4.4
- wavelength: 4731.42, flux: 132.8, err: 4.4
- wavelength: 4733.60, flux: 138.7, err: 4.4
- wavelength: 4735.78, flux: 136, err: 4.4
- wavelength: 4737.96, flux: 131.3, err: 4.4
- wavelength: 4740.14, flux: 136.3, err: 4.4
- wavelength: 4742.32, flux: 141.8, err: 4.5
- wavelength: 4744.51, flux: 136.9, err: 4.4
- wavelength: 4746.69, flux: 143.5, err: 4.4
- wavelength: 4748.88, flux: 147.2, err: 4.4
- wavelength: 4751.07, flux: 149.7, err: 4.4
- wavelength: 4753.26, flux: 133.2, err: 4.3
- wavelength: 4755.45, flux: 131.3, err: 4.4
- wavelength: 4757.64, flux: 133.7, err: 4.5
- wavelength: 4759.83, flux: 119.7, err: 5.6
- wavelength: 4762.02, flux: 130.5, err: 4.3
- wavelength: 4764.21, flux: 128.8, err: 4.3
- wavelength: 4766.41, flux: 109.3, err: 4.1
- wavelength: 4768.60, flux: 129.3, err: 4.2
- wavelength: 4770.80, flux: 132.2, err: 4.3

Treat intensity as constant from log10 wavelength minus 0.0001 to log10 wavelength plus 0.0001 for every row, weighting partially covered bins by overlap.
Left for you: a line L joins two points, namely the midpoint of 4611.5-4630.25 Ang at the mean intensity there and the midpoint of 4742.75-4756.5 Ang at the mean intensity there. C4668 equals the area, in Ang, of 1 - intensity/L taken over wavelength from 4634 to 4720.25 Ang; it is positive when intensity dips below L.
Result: 4.32 Ang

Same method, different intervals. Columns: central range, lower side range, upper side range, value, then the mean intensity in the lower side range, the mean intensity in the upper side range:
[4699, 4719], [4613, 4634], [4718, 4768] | 1.1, 139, 135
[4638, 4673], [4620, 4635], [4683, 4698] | 1.9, 140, 139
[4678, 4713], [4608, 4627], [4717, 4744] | 1.6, 139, 137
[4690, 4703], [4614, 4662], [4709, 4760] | 0.2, 135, 137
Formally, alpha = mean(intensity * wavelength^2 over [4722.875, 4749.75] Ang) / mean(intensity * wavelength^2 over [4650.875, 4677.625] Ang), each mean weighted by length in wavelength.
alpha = 1.05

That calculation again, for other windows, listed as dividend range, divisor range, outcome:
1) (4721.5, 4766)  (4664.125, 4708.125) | 1.05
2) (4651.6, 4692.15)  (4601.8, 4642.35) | 1.00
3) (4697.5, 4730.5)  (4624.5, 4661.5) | 1.01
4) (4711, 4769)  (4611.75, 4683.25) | 1.05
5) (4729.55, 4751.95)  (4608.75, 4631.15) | 1.04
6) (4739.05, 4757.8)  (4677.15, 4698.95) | 1.05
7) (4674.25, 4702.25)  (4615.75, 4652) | 1.03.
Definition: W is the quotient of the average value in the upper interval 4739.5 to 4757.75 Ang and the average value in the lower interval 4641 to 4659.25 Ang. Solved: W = 1.1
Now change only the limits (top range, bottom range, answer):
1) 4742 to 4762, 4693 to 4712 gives 1.07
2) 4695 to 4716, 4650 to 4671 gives 0.97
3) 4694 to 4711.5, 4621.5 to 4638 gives 0.92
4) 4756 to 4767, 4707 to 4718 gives 0.95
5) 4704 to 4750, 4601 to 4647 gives 1.00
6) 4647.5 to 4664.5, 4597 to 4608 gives 1.02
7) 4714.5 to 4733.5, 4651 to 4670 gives 1.04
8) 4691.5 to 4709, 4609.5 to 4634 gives 0.93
